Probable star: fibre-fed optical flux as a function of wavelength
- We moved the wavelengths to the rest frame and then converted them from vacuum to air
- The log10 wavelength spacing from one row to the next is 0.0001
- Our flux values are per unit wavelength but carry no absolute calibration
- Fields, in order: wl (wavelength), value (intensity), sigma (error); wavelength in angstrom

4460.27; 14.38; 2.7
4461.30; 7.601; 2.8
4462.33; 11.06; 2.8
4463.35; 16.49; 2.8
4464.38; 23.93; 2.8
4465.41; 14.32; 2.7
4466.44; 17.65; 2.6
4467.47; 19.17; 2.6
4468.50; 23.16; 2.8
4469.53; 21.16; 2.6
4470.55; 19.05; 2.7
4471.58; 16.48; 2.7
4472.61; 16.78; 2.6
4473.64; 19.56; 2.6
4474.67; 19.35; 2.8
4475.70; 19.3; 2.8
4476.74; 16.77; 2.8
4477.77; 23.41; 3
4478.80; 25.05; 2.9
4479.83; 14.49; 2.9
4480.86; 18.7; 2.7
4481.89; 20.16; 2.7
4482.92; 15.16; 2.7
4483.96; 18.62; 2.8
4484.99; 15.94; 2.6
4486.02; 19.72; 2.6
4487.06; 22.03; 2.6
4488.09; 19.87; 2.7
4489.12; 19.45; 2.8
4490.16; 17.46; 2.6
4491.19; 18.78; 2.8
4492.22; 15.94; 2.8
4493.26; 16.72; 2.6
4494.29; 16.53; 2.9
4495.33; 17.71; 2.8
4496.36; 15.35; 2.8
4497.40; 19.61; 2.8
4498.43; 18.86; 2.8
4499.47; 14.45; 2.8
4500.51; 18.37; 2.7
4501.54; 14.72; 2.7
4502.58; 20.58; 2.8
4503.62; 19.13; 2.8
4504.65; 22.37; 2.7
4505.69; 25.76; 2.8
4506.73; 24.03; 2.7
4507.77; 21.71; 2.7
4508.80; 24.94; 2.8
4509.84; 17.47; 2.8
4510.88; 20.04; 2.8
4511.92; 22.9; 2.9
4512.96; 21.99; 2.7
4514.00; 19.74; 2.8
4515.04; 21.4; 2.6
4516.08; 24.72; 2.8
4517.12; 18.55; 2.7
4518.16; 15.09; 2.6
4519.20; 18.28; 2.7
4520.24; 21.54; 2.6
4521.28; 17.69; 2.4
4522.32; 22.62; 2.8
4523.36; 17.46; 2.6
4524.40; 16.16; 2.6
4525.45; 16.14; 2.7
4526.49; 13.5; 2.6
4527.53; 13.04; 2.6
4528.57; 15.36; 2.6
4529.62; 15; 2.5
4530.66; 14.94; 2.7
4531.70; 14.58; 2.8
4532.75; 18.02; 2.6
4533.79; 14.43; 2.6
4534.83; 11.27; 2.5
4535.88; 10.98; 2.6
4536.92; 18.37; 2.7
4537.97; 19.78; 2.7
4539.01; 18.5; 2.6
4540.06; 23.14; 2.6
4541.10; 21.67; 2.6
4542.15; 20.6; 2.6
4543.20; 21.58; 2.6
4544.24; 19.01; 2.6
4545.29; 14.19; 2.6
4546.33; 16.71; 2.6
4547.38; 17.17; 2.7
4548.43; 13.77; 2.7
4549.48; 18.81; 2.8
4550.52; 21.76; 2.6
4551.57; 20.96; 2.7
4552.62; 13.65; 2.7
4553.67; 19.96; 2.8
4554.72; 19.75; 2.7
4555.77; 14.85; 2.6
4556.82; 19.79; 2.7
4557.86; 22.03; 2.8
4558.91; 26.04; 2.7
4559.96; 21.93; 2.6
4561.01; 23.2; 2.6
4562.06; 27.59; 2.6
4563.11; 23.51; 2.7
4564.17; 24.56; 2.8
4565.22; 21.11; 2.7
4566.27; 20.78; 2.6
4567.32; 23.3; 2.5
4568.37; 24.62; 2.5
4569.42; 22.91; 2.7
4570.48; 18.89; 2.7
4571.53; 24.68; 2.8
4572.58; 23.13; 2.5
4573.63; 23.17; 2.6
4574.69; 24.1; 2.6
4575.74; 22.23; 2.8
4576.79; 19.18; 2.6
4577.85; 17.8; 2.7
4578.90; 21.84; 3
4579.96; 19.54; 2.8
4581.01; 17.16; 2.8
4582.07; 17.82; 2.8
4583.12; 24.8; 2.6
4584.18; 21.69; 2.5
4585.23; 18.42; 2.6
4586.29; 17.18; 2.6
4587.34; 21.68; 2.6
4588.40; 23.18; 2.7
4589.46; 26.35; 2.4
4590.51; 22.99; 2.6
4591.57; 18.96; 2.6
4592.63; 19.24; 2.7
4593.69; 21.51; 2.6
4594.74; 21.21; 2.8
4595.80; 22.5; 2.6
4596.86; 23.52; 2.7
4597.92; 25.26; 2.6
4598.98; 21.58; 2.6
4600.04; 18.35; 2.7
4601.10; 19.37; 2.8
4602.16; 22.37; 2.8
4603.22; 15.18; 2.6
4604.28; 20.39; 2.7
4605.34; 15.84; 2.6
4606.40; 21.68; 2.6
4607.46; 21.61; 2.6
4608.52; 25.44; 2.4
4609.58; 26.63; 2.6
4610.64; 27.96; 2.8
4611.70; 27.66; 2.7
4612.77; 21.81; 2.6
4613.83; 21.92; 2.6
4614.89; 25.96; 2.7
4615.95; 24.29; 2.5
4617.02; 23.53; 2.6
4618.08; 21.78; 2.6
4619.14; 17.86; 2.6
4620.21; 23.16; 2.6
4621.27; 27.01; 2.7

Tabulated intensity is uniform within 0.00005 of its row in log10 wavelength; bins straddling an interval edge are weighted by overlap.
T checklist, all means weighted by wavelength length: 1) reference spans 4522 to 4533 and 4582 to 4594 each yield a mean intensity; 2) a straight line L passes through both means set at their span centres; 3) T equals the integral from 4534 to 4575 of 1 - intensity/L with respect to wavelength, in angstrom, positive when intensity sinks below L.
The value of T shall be -4.2 angstrom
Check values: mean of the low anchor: 15.9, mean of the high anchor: 21.3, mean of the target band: 20.2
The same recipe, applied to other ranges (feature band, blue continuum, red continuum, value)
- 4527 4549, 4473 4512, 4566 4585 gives 3.97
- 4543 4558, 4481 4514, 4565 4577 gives 2.42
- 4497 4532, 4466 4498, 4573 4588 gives 0.63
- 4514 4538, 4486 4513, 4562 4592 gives 3.92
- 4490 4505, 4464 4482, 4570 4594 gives 1.51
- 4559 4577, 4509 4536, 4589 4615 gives -2.52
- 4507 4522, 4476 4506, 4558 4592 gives -0.73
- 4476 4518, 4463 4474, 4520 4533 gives -4.20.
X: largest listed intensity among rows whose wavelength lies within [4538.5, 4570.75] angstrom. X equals 27.59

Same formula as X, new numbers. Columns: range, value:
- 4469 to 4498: 25.05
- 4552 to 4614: 27.96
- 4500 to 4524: 25.76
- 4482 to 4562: 26.04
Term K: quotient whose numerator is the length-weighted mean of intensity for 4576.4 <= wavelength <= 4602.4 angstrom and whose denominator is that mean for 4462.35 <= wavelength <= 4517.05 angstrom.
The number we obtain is 1.09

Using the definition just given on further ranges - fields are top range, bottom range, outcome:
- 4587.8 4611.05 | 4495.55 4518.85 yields 1.09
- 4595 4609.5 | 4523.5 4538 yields 1.41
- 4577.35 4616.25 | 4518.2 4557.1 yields 1.24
